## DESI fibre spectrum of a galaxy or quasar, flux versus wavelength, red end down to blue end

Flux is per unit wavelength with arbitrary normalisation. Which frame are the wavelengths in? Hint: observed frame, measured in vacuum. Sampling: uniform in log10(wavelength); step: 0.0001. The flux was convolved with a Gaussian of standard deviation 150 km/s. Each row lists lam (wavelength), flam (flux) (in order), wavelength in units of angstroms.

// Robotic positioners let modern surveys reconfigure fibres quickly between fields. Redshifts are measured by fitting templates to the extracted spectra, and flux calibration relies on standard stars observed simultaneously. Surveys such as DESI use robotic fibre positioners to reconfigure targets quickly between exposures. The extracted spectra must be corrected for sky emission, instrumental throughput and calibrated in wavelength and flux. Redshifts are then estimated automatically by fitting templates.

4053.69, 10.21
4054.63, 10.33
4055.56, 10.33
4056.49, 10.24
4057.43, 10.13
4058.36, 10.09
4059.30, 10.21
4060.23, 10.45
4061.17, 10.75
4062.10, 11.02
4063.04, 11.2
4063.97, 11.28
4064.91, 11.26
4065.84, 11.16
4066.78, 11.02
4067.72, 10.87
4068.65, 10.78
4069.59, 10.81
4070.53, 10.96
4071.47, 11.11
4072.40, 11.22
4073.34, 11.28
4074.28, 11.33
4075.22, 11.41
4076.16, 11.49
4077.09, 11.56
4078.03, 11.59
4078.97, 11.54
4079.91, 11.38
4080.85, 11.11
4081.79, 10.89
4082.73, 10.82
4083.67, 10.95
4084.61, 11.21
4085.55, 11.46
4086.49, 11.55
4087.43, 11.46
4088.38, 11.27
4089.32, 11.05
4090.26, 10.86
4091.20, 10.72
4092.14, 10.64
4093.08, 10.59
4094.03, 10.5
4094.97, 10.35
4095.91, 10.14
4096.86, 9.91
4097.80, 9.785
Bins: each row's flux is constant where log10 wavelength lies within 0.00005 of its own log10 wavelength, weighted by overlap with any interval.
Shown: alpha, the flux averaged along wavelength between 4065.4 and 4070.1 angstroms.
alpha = 10.9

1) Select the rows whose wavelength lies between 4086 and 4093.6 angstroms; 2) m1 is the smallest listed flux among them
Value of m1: 10.59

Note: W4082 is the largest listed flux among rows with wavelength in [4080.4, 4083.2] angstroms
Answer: 11.11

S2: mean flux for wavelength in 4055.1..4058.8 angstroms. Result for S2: 10.2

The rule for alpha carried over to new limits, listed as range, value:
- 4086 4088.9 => 11.4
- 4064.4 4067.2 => 11.1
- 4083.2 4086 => 11.2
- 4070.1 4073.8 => 11.2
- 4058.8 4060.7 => 10.3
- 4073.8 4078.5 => 11.5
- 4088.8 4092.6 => 10.8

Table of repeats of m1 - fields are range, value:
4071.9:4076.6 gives 11.22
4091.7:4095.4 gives 10.35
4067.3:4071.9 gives 10.78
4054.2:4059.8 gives 10.09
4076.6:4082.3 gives 10.89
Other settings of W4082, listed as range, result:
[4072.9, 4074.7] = 11.33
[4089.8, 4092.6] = 10.86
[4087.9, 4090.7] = 11.27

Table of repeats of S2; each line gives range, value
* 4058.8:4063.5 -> 10.7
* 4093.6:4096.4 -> 10.3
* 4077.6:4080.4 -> 11.5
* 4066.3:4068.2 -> 10.9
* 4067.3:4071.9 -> 10.9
